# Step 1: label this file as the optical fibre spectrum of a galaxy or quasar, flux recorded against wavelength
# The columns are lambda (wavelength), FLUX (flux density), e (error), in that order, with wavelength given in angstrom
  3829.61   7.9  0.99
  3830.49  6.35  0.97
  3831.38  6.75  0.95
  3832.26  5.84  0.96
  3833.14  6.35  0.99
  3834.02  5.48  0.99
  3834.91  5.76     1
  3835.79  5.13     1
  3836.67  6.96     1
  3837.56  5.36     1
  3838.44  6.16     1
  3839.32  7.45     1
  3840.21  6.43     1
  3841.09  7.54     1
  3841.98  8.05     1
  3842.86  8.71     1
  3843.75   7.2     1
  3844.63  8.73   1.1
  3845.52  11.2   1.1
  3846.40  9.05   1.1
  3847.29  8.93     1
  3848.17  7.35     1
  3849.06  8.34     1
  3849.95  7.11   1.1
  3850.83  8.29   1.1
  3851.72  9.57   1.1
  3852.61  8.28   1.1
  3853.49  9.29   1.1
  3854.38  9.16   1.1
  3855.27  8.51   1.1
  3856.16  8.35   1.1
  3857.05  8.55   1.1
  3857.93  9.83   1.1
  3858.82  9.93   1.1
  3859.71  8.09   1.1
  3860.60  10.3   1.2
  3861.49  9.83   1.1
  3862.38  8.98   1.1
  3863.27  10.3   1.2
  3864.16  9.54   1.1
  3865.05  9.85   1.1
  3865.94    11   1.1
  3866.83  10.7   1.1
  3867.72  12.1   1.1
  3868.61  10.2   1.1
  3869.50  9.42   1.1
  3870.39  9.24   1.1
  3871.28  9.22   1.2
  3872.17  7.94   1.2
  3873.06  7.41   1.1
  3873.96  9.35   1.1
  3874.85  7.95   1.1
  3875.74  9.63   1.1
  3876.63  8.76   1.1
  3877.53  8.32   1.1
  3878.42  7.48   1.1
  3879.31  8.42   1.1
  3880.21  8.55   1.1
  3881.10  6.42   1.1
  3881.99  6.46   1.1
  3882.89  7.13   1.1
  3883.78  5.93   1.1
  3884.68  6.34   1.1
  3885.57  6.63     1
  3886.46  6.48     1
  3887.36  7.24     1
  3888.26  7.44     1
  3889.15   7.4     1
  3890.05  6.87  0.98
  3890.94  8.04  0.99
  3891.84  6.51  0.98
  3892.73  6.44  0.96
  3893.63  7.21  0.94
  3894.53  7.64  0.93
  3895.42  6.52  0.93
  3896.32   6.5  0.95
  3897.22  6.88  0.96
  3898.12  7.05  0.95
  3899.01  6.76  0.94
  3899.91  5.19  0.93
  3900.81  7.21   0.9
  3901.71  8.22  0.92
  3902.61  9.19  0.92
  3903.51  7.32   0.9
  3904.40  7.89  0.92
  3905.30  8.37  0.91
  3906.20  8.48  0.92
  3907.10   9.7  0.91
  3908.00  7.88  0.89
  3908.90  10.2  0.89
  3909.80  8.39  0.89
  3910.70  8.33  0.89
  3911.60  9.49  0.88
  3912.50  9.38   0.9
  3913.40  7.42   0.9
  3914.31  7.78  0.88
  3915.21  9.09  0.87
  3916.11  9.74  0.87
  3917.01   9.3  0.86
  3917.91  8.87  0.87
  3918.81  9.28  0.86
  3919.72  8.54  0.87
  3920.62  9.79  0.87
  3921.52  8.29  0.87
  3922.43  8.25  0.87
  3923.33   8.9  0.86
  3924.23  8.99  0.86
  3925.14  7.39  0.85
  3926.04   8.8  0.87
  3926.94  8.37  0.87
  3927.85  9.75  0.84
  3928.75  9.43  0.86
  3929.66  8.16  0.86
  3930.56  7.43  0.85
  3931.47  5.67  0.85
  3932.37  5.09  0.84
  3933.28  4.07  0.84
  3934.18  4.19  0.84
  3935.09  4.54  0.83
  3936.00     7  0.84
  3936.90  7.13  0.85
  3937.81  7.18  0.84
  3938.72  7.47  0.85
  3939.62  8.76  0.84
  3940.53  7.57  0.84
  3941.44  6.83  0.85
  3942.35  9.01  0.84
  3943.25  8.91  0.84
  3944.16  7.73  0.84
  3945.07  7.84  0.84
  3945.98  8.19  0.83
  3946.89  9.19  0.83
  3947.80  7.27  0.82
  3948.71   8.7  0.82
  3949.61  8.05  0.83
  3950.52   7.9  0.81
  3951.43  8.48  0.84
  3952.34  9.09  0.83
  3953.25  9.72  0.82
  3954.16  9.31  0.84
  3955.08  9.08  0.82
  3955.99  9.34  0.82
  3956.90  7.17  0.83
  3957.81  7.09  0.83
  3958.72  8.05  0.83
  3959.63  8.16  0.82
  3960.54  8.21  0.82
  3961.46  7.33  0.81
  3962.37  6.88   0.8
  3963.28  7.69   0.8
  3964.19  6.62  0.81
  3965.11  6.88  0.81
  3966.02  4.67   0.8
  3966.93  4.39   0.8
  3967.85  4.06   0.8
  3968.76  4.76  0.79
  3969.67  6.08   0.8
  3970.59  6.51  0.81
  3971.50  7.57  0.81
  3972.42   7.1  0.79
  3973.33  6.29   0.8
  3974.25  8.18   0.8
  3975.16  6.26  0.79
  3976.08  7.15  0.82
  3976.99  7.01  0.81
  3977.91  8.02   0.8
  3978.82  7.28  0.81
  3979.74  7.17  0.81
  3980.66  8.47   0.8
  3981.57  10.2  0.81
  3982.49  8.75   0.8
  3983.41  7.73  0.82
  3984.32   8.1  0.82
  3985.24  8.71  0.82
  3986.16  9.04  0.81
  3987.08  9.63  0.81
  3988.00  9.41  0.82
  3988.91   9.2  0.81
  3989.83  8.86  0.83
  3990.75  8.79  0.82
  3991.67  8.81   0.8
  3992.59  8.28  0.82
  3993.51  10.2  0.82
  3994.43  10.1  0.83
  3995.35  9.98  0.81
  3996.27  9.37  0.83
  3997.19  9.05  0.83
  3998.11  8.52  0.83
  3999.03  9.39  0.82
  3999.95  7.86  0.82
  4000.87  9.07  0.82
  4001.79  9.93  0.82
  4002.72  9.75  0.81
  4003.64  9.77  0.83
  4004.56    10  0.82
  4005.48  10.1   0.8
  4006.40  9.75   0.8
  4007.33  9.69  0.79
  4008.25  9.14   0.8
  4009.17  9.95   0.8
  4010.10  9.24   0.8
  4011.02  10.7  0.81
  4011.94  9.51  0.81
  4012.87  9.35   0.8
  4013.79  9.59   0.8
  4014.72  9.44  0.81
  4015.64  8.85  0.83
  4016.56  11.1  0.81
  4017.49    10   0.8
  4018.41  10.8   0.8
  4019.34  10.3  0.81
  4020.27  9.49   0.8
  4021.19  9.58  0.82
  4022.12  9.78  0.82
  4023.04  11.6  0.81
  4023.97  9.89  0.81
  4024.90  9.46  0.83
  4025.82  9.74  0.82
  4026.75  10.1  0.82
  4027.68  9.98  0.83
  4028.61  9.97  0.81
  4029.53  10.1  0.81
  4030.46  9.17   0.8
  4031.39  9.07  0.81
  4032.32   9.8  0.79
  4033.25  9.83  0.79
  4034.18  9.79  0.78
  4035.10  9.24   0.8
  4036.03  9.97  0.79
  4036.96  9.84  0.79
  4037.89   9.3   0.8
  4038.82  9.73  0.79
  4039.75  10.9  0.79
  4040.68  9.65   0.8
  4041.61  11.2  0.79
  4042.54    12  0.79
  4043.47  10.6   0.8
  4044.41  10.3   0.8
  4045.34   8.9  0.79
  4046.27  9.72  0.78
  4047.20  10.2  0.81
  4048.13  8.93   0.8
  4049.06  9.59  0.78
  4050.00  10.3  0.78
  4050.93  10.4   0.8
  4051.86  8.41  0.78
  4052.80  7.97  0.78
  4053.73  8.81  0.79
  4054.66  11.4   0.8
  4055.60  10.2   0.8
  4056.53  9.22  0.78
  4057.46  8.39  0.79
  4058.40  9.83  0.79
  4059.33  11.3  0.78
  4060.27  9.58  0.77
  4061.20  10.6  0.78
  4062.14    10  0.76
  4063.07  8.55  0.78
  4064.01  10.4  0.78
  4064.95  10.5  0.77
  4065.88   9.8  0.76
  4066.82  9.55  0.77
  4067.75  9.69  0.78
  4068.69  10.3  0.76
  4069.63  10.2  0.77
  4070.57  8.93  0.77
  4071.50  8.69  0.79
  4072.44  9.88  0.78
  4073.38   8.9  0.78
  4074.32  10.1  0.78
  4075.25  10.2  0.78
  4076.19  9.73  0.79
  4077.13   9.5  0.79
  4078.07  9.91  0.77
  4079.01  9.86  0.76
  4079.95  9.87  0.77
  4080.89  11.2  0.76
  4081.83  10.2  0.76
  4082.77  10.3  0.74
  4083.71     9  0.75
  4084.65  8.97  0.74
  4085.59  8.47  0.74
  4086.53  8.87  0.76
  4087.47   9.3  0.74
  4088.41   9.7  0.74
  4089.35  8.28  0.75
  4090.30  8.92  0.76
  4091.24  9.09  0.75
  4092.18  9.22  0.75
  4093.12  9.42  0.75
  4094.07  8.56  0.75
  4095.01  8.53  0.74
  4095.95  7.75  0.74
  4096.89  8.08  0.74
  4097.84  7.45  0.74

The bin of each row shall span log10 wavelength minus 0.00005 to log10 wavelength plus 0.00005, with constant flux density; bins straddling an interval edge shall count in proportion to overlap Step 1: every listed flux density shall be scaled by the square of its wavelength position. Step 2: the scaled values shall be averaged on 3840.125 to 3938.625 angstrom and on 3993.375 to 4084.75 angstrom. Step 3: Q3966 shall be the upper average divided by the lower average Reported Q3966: 1.29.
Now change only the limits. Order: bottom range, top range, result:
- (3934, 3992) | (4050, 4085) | 1.34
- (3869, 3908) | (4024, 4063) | 1.40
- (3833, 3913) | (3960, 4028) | 1.14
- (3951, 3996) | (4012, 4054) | 1.29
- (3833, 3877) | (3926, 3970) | 0.91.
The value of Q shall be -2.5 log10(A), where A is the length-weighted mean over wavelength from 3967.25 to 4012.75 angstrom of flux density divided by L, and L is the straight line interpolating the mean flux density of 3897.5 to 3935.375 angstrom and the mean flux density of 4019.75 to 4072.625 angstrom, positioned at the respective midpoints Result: 0.065 mag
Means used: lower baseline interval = 8.01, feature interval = 8.54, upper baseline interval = 9.83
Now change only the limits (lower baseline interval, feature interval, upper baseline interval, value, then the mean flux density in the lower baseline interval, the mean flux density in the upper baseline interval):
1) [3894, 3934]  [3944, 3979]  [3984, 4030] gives 0.19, 8.04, 9.59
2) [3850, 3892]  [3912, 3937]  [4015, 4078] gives 0.13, 8.53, 9.85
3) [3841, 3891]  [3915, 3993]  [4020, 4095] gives 0.16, 8.55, 9.72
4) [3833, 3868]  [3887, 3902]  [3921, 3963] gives 0.17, 8.45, 7.83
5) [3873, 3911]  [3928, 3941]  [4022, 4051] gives 0.22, 7.58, 9.97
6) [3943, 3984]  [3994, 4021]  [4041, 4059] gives -0.11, 7.56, 9.82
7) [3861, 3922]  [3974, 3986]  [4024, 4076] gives 0.15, 8.26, 9.8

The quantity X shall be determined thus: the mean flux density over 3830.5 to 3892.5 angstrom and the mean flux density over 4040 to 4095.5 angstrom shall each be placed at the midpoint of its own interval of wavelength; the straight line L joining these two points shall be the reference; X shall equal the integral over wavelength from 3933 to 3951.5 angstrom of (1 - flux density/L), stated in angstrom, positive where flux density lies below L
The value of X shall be 2.7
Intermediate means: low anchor 8.11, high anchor 9.67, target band 7.44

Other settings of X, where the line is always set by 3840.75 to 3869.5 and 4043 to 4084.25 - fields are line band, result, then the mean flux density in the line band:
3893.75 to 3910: 2.75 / 7.72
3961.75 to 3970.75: 3.44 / 5.86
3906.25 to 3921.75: 0.71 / 8.91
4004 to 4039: -0.61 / 9.82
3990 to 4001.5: 0.54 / 9.12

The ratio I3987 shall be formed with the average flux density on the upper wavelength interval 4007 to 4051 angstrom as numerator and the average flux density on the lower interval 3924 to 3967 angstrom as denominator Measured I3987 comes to 1.3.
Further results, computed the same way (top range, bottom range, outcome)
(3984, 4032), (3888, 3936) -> 1.23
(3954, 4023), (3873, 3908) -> 1.14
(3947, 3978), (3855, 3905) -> 0.90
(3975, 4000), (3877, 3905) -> 1.21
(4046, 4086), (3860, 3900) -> 1.20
